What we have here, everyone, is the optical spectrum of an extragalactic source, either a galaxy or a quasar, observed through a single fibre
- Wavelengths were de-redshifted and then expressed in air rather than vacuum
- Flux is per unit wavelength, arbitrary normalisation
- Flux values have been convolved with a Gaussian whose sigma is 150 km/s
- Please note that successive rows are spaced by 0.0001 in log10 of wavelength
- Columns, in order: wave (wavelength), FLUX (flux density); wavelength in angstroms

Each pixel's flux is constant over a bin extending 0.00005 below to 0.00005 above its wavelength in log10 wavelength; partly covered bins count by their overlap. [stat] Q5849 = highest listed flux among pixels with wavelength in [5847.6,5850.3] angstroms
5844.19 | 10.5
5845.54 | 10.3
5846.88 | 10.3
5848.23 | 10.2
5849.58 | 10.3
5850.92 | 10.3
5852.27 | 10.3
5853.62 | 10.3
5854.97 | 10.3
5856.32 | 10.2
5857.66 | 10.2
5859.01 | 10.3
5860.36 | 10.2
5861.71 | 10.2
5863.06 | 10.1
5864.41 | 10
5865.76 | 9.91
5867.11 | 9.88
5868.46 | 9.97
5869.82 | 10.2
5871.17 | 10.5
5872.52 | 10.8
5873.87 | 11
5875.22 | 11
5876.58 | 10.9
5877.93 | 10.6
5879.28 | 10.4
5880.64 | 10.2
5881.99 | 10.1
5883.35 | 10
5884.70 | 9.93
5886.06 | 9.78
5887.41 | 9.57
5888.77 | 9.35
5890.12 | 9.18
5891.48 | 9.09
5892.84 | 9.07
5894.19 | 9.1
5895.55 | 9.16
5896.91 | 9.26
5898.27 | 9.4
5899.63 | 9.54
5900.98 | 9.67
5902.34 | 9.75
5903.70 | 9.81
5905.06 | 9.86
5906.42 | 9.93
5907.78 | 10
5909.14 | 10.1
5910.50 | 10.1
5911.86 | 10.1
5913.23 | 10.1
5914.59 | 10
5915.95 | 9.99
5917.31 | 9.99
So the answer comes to 10.3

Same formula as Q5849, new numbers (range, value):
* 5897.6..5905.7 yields 9.86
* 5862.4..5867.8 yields 10.1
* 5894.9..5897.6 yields 9.26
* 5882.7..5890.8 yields 10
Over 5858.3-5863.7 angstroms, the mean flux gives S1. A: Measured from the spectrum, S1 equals 10.2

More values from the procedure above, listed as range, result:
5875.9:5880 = 10.6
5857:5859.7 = 10.2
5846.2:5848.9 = 10.3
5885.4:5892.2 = 9.39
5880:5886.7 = 10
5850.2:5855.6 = 10.3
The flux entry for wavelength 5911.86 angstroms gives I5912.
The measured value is 10.1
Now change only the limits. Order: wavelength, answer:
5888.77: 9.35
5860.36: 10.2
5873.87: 11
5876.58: 10.9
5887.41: 9.57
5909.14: 10.1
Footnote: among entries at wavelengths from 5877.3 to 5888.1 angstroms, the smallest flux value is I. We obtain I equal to 9.57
